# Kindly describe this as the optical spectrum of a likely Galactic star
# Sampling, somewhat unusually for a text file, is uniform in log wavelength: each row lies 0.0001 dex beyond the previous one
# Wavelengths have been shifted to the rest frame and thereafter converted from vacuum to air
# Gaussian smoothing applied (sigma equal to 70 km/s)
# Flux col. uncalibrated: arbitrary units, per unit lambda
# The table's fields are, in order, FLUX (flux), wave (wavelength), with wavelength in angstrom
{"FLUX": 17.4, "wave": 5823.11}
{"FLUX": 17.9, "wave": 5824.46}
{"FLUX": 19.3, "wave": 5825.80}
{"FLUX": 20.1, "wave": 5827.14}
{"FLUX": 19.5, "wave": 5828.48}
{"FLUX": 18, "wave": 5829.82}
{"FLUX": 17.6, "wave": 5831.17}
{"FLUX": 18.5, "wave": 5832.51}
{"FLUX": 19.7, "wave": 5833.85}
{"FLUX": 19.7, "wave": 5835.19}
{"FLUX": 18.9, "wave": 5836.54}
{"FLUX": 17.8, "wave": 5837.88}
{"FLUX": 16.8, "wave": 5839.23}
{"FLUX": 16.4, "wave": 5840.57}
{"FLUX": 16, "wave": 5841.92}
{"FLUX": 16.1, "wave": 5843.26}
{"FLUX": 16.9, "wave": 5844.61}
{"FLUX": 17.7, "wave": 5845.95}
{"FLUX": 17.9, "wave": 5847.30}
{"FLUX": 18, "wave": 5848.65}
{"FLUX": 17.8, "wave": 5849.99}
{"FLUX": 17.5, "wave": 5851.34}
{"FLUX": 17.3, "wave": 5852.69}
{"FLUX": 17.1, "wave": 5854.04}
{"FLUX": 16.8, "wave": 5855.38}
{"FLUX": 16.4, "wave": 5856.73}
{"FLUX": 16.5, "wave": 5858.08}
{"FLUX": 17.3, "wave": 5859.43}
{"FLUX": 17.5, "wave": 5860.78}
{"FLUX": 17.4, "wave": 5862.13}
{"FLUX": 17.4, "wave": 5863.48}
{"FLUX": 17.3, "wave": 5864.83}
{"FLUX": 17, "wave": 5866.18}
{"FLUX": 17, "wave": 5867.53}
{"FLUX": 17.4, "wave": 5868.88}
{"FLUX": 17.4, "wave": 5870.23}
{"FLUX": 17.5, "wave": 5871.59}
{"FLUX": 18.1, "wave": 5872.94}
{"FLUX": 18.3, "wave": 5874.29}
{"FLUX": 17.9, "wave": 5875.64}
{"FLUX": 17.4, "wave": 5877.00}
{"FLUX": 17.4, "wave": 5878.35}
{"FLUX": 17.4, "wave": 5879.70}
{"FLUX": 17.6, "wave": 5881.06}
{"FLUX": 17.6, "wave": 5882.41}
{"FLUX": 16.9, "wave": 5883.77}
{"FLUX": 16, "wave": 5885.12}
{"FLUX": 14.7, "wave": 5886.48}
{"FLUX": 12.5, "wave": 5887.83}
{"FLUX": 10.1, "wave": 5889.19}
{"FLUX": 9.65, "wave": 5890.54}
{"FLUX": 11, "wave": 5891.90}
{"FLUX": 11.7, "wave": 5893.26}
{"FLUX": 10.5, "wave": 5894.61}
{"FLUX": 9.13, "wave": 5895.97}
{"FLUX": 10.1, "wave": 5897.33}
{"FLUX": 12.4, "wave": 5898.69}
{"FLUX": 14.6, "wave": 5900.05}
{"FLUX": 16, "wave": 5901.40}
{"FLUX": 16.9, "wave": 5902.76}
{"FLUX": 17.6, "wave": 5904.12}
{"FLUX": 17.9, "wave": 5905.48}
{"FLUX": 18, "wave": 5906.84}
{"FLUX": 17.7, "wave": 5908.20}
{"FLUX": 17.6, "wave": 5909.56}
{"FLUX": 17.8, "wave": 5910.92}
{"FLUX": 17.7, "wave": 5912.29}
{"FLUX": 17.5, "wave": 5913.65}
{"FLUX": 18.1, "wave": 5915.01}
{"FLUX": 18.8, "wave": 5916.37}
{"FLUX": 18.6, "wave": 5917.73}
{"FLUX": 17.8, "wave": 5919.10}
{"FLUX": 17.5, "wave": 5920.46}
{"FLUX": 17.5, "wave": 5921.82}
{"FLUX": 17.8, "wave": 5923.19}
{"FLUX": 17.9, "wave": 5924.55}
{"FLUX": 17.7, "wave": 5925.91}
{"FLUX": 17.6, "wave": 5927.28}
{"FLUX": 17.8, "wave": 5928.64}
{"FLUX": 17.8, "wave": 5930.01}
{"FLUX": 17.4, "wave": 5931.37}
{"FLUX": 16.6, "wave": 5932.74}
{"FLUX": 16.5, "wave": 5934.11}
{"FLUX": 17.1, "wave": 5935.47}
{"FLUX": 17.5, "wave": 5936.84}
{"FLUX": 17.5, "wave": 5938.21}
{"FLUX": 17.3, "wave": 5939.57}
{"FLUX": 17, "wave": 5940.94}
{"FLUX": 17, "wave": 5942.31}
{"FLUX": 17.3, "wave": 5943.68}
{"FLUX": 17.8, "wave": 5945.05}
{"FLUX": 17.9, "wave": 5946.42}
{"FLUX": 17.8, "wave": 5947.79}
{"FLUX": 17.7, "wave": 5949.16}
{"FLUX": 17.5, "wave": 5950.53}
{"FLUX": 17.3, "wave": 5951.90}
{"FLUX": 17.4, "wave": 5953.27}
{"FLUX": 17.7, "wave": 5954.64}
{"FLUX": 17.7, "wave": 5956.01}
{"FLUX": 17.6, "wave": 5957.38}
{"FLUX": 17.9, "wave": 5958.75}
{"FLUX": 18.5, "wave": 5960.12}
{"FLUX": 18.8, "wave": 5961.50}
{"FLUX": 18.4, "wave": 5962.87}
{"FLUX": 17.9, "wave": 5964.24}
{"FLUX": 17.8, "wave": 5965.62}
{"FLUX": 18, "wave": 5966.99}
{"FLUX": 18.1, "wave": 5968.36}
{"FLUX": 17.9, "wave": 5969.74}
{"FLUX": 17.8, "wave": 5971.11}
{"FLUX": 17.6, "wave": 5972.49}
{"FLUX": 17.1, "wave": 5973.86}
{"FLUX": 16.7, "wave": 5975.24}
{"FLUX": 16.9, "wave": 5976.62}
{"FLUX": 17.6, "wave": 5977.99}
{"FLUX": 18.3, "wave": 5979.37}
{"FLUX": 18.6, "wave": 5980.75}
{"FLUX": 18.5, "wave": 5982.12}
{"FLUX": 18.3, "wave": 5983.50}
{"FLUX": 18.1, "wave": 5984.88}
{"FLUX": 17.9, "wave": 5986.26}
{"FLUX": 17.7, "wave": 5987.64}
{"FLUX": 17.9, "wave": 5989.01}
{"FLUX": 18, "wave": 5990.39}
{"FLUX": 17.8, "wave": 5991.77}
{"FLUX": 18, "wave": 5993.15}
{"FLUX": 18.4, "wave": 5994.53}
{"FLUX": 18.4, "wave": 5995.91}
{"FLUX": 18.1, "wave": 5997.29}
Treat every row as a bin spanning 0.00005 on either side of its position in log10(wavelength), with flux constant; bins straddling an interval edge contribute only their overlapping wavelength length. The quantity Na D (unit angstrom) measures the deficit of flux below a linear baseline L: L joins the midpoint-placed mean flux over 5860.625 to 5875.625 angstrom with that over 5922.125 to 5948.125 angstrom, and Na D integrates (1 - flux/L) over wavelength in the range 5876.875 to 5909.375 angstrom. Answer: 5.3 angstrom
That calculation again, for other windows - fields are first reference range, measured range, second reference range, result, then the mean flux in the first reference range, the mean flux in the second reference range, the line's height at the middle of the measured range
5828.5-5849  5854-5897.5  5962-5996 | 5.4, 17.8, 17.9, 17.8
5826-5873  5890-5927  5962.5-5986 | 4.0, 17.6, 17.8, 17.7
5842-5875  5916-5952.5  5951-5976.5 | 0.2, 17.3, 17.8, 17.6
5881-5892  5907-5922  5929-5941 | -1.9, 14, 17.2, 15.8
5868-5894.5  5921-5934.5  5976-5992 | -0.7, 15.5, 18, 16.6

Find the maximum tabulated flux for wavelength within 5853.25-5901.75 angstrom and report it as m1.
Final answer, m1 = 18.3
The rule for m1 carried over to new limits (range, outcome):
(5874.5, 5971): 18.8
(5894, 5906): 17.9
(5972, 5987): 18.6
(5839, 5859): 18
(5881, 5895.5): 17.6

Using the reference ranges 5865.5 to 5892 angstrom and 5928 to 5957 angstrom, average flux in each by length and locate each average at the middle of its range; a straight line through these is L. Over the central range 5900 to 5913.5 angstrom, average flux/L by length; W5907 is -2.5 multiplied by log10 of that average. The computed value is -0.04 mag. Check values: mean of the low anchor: 16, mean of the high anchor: 17.4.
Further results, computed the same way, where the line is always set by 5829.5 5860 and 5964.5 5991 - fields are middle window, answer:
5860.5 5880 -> 0.00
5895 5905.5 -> 0.25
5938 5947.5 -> 0.02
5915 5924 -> -0.02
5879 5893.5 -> 0.23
